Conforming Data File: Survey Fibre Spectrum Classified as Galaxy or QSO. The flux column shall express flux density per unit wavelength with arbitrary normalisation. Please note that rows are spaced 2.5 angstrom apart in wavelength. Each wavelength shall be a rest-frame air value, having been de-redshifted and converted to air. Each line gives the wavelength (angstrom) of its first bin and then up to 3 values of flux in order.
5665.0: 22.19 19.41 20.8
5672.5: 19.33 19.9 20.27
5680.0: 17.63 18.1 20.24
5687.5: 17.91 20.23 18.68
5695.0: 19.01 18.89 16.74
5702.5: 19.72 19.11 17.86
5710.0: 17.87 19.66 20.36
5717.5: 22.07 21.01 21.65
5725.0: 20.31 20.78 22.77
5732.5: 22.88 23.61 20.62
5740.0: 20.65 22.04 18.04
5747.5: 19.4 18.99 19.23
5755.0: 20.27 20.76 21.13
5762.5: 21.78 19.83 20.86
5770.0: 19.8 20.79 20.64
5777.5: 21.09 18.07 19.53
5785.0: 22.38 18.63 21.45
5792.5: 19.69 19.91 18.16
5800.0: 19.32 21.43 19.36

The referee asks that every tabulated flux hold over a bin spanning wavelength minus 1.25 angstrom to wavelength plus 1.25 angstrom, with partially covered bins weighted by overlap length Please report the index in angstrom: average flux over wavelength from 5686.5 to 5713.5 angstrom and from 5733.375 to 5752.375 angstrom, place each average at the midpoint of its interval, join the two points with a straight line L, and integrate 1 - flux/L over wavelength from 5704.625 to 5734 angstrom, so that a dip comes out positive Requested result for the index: -1.6 angstrom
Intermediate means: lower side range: 18.7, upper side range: 20.5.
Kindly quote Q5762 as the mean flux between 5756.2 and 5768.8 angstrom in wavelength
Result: 20.9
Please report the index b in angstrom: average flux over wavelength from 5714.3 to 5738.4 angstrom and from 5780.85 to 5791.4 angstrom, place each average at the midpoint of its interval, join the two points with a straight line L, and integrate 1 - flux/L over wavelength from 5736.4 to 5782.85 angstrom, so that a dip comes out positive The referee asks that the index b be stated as 1.66 angstrom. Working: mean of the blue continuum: 21.6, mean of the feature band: 20.2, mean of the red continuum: 20.4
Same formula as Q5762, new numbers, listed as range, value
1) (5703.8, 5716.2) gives 19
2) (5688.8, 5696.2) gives 19.3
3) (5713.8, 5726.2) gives 21.1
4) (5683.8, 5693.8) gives 19.3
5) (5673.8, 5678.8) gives 20.1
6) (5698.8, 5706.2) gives 18.5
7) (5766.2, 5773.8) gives 20.5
